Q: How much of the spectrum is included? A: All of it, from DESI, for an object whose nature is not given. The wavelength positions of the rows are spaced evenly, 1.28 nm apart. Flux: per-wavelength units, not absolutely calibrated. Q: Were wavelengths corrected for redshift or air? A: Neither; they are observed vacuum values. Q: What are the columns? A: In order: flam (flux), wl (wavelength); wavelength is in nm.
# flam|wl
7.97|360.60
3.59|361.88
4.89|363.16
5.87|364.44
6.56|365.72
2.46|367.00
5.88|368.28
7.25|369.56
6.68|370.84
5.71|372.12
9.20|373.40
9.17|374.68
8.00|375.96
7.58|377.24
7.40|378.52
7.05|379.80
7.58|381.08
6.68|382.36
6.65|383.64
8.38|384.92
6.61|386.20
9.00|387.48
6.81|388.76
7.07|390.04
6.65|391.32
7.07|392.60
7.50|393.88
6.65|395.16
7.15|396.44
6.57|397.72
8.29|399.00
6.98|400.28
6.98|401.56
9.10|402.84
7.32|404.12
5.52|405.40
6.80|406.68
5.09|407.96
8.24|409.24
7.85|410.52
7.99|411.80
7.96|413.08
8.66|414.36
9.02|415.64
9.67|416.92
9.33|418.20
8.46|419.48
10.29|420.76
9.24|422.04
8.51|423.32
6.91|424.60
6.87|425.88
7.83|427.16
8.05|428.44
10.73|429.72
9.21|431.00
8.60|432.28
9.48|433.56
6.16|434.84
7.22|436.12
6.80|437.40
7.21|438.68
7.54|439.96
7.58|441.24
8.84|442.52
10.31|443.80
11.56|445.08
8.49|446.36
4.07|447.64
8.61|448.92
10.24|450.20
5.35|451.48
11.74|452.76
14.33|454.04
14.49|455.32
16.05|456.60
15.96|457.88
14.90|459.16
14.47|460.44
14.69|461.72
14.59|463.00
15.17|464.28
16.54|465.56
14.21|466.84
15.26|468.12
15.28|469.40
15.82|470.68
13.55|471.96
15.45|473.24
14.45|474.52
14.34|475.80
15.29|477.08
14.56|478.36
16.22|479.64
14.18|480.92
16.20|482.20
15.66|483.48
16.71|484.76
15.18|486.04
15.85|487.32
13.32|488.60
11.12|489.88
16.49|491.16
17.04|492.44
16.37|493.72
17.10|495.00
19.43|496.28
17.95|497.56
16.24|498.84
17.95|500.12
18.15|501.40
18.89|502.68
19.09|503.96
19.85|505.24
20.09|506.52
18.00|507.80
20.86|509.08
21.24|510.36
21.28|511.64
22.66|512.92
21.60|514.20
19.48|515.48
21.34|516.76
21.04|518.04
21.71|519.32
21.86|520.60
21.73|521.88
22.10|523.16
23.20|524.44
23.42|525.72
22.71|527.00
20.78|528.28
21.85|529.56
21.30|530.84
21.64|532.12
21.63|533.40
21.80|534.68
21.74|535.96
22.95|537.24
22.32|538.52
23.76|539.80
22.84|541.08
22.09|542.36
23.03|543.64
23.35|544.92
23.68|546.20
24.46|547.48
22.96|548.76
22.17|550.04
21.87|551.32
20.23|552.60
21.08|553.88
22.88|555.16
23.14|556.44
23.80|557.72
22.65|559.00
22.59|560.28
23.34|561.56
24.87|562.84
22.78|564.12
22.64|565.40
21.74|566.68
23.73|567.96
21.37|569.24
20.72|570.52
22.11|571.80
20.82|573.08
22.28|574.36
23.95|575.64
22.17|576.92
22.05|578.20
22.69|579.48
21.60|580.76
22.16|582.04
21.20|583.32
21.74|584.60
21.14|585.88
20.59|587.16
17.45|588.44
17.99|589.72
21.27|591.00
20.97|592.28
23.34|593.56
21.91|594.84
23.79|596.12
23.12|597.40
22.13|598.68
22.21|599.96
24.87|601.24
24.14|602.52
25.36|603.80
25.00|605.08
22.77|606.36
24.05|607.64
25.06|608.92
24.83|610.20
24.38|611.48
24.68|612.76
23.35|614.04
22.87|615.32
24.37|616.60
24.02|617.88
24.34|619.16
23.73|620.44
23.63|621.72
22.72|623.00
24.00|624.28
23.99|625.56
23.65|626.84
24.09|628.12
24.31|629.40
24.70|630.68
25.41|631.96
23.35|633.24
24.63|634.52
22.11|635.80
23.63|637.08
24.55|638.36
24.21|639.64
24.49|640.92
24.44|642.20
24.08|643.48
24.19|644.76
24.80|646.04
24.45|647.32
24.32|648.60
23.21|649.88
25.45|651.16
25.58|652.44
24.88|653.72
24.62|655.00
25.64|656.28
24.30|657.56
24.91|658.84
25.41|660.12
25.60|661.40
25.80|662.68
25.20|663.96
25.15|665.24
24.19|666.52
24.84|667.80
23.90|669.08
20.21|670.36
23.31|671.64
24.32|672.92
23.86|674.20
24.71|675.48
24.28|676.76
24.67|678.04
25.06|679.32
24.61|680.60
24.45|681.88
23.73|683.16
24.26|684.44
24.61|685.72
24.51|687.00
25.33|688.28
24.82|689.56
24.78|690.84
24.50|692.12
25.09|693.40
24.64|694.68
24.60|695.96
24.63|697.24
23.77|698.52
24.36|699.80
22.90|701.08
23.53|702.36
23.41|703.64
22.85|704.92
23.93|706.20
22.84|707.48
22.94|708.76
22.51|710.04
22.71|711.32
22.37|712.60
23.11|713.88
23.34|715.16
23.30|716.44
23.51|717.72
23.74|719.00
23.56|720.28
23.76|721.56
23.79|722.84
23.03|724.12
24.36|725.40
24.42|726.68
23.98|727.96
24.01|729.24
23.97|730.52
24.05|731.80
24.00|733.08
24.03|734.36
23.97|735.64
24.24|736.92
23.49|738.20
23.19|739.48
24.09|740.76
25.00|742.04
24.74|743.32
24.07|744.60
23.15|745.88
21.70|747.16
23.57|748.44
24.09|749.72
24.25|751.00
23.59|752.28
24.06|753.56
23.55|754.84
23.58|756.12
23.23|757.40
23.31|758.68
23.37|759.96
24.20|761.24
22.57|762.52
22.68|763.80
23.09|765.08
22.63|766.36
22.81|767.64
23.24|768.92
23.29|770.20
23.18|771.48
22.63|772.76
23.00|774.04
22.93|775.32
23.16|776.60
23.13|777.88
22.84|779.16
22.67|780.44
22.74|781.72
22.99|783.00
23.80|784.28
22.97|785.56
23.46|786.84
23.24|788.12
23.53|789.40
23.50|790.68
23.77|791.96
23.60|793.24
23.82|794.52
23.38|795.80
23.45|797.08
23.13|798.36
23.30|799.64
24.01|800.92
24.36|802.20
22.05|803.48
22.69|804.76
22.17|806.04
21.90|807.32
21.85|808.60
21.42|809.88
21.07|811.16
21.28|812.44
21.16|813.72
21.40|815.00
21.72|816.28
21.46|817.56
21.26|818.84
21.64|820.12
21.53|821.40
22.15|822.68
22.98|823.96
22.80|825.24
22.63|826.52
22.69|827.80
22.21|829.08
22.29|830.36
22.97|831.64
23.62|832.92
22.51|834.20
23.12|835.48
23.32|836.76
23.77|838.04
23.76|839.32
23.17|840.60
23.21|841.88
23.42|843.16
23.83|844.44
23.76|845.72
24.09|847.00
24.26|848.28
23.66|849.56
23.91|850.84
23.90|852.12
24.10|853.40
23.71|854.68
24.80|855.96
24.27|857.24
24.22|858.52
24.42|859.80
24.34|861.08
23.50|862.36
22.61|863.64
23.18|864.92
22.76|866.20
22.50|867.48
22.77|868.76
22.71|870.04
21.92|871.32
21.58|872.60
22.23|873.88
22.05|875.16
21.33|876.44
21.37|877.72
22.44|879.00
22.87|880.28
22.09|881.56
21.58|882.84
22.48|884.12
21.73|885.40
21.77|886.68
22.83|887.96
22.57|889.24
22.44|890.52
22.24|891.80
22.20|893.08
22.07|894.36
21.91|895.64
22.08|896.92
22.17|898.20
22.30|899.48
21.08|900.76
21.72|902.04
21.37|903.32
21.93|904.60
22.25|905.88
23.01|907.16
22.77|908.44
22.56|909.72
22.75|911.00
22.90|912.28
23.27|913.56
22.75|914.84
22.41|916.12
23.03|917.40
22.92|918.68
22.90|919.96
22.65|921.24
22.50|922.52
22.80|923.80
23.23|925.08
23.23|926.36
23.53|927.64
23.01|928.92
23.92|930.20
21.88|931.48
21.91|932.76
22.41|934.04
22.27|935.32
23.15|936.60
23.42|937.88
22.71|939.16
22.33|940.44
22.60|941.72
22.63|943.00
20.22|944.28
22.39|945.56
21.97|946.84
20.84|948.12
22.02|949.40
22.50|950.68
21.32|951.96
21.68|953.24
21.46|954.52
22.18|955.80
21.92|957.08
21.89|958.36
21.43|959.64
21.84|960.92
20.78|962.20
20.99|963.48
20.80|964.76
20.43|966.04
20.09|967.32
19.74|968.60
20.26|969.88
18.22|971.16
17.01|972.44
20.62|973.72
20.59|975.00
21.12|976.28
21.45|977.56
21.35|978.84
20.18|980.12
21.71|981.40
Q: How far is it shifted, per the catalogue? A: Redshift 0.14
